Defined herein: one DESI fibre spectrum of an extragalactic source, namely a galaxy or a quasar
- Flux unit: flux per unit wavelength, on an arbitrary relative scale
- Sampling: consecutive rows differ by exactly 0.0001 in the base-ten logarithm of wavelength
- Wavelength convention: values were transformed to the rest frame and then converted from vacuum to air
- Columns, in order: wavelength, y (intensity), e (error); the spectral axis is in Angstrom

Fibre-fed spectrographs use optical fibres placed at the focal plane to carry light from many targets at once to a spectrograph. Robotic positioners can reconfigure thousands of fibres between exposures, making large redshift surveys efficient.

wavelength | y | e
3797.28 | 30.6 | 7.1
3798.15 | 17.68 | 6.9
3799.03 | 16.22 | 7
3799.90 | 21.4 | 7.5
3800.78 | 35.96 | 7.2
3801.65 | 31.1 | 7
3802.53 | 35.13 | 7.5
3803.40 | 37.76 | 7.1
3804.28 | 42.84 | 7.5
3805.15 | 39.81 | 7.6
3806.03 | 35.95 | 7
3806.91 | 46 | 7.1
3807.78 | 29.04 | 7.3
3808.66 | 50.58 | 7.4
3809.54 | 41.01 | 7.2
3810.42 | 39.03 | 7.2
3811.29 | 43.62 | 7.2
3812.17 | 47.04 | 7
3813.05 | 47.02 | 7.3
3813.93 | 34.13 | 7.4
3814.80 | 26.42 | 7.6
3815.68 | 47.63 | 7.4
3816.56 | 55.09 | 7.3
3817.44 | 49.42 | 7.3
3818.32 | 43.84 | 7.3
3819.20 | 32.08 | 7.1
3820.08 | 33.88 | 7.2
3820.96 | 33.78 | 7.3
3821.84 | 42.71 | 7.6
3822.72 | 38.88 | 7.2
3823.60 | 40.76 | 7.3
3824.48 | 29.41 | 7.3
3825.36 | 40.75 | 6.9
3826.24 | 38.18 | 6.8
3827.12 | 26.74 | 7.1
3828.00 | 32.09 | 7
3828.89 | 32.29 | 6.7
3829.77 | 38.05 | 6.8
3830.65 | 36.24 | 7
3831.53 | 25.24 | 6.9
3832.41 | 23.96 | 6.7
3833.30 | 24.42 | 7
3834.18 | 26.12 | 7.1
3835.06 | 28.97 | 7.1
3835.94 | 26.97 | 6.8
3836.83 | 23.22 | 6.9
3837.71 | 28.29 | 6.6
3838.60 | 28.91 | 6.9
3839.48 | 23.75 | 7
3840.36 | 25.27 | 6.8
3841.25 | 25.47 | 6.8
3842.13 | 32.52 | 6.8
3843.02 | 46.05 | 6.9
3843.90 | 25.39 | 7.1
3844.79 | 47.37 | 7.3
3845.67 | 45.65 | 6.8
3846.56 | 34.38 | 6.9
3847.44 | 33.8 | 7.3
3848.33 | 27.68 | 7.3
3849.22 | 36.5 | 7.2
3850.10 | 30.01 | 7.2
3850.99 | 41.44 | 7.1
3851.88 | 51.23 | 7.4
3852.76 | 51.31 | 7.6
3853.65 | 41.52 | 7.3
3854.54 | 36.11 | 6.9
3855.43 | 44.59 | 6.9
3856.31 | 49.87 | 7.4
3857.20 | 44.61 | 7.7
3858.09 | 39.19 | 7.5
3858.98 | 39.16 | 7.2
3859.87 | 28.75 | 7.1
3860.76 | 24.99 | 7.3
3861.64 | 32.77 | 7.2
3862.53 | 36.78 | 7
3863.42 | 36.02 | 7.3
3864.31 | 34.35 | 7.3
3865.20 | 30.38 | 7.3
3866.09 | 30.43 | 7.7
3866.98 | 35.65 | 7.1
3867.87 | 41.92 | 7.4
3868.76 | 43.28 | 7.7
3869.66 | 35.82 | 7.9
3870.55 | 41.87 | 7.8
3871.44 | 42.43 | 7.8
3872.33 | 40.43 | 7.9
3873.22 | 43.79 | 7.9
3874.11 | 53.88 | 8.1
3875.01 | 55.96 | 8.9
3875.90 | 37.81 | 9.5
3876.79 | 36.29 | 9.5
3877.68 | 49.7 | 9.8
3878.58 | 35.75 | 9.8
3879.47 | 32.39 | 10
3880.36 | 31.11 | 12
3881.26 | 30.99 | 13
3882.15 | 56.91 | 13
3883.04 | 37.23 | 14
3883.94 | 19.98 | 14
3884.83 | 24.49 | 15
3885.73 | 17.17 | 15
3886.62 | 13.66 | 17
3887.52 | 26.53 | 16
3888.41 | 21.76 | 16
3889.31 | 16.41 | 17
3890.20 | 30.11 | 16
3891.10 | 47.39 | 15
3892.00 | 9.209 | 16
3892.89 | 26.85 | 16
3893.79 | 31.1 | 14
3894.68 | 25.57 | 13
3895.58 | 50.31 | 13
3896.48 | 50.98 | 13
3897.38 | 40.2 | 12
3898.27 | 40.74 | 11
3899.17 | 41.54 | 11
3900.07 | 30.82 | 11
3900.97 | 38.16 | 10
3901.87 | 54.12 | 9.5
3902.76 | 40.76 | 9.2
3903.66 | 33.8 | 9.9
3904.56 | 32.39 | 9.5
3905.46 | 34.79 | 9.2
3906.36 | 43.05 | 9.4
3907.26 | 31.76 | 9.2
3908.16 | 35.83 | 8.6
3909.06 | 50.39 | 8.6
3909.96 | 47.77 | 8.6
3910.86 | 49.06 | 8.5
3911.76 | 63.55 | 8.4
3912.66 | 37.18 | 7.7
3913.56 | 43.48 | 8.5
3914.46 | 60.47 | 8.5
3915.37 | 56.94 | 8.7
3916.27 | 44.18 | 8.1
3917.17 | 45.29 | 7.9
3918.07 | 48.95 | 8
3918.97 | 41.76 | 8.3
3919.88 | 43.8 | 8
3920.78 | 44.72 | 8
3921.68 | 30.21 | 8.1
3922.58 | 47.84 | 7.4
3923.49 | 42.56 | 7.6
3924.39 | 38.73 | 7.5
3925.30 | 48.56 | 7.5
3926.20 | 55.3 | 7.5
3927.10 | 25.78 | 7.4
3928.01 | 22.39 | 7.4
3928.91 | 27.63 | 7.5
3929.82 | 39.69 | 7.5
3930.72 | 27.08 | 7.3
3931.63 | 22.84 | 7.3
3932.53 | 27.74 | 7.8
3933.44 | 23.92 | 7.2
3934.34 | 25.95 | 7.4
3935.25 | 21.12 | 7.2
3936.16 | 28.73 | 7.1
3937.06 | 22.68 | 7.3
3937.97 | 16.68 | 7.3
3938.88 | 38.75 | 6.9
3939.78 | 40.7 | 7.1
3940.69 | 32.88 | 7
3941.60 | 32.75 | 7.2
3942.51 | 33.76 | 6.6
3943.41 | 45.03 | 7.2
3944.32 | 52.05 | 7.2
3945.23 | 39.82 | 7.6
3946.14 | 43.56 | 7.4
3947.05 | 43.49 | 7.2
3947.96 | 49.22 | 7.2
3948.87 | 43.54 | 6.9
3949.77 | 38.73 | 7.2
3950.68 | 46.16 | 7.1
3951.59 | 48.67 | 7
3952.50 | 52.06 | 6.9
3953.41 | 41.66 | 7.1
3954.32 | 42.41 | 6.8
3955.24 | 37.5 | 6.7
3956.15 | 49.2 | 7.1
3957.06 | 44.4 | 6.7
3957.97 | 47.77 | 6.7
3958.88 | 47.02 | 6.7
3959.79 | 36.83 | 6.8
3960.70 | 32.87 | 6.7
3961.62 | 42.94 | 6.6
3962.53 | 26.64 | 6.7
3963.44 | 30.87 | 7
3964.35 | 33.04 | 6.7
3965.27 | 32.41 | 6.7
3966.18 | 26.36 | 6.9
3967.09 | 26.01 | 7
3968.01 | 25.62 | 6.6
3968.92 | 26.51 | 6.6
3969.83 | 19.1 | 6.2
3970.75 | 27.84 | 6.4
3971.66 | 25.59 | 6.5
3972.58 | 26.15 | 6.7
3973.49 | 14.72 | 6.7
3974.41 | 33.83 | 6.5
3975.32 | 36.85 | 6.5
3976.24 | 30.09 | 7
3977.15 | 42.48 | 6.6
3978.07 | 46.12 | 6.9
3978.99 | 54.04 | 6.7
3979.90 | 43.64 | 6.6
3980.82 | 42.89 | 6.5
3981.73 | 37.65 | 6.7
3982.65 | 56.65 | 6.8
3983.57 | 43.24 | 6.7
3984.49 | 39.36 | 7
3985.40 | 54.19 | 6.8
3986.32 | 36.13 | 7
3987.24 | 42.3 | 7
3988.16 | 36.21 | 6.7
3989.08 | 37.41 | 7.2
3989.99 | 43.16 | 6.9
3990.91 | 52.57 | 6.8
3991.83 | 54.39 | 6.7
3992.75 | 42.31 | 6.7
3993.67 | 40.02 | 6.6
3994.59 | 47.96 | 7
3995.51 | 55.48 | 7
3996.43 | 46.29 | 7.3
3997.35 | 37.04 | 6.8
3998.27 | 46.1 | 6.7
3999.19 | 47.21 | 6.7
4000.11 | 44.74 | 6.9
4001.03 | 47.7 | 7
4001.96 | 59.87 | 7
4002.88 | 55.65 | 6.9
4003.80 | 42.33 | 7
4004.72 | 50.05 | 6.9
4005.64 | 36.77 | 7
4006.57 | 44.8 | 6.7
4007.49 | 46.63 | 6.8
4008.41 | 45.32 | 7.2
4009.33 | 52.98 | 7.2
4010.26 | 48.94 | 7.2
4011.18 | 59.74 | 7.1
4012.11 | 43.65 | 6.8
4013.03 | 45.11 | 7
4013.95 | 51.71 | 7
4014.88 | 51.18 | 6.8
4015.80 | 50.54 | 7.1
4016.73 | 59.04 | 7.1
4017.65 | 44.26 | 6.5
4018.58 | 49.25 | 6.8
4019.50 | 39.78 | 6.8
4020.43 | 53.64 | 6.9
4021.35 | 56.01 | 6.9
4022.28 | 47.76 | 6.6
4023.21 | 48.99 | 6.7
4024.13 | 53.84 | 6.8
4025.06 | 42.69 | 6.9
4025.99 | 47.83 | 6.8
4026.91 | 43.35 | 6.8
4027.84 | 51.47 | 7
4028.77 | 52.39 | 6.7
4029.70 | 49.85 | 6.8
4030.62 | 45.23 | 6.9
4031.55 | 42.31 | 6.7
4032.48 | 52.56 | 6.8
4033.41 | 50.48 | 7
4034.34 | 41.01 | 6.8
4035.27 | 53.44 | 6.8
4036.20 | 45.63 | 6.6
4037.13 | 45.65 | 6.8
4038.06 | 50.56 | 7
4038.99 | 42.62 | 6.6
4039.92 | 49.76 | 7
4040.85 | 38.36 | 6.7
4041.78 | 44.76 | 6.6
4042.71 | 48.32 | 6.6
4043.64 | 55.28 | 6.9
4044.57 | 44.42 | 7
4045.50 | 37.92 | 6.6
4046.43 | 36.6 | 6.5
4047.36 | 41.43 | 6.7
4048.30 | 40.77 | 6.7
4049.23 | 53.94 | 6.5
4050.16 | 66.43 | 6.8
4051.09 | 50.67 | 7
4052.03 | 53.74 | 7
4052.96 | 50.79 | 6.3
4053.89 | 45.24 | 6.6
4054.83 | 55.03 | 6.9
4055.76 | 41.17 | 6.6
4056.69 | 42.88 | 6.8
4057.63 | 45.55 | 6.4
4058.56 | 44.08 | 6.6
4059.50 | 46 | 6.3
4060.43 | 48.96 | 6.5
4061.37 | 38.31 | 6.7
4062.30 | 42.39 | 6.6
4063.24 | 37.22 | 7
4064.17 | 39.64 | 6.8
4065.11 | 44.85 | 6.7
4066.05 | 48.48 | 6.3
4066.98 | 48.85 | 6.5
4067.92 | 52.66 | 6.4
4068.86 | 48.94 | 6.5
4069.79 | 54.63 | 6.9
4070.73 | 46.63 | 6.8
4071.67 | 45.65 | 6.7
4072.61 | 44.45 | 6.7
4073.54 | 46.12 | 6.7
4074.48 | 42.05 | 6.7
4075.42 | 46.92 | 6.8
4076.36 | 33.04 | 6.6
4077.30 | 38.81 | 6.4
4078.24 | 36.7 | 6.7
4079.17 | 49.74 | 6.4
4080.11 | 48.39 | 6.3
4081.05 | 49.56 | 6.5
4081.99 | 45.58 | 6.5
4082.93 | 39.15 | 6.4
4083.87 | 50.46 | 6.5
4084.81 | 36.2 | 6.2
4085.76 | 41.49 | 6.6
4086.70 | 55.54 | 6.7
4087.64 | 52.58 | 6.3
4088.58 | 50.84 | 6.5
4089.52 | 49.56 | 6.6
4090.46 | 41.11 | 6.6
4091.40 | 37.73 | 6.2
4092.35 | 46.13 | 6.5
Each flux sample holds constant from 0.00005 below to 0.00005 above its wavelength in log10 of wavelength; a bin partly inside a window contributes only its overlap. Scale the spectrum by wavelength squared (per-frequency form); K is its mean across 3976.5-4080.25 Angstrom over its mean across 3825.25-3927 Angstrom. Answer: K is 1.35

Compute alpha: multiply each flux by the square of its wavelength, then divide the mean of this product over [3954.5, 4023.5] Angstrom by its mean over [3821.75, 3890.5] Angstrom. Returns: 1.31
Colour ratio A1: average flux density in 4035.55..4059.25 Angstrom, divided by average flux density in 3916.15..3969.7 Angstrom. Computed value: 1.3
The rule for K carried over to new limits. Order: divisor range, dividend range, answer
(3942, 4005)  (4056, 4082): 1.15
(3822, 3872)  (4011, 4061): 1.51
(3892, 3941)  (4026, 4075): 1.31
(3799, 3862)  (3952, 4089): 1.36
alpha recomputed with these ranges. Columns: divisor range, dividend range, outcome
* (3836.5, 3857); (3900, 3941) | 1.10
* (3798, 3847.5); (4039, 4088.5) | 1.49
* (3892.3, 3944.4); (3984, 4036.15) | 1.30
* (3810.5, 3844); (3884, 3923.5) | 1.15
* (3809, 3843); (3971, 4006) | 1.34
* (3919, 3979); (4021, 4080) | 1.37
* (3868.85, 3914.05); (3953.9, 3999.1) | 1.09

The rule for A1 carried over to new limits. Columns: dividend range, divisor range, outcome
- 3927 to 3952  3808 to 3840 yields 0.97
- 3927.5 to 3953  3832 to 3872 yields 1.00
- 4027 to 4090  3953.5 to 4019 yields 1.11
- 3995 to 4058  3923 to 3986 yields 1.31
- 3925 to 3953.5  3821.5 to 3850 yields 1.12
